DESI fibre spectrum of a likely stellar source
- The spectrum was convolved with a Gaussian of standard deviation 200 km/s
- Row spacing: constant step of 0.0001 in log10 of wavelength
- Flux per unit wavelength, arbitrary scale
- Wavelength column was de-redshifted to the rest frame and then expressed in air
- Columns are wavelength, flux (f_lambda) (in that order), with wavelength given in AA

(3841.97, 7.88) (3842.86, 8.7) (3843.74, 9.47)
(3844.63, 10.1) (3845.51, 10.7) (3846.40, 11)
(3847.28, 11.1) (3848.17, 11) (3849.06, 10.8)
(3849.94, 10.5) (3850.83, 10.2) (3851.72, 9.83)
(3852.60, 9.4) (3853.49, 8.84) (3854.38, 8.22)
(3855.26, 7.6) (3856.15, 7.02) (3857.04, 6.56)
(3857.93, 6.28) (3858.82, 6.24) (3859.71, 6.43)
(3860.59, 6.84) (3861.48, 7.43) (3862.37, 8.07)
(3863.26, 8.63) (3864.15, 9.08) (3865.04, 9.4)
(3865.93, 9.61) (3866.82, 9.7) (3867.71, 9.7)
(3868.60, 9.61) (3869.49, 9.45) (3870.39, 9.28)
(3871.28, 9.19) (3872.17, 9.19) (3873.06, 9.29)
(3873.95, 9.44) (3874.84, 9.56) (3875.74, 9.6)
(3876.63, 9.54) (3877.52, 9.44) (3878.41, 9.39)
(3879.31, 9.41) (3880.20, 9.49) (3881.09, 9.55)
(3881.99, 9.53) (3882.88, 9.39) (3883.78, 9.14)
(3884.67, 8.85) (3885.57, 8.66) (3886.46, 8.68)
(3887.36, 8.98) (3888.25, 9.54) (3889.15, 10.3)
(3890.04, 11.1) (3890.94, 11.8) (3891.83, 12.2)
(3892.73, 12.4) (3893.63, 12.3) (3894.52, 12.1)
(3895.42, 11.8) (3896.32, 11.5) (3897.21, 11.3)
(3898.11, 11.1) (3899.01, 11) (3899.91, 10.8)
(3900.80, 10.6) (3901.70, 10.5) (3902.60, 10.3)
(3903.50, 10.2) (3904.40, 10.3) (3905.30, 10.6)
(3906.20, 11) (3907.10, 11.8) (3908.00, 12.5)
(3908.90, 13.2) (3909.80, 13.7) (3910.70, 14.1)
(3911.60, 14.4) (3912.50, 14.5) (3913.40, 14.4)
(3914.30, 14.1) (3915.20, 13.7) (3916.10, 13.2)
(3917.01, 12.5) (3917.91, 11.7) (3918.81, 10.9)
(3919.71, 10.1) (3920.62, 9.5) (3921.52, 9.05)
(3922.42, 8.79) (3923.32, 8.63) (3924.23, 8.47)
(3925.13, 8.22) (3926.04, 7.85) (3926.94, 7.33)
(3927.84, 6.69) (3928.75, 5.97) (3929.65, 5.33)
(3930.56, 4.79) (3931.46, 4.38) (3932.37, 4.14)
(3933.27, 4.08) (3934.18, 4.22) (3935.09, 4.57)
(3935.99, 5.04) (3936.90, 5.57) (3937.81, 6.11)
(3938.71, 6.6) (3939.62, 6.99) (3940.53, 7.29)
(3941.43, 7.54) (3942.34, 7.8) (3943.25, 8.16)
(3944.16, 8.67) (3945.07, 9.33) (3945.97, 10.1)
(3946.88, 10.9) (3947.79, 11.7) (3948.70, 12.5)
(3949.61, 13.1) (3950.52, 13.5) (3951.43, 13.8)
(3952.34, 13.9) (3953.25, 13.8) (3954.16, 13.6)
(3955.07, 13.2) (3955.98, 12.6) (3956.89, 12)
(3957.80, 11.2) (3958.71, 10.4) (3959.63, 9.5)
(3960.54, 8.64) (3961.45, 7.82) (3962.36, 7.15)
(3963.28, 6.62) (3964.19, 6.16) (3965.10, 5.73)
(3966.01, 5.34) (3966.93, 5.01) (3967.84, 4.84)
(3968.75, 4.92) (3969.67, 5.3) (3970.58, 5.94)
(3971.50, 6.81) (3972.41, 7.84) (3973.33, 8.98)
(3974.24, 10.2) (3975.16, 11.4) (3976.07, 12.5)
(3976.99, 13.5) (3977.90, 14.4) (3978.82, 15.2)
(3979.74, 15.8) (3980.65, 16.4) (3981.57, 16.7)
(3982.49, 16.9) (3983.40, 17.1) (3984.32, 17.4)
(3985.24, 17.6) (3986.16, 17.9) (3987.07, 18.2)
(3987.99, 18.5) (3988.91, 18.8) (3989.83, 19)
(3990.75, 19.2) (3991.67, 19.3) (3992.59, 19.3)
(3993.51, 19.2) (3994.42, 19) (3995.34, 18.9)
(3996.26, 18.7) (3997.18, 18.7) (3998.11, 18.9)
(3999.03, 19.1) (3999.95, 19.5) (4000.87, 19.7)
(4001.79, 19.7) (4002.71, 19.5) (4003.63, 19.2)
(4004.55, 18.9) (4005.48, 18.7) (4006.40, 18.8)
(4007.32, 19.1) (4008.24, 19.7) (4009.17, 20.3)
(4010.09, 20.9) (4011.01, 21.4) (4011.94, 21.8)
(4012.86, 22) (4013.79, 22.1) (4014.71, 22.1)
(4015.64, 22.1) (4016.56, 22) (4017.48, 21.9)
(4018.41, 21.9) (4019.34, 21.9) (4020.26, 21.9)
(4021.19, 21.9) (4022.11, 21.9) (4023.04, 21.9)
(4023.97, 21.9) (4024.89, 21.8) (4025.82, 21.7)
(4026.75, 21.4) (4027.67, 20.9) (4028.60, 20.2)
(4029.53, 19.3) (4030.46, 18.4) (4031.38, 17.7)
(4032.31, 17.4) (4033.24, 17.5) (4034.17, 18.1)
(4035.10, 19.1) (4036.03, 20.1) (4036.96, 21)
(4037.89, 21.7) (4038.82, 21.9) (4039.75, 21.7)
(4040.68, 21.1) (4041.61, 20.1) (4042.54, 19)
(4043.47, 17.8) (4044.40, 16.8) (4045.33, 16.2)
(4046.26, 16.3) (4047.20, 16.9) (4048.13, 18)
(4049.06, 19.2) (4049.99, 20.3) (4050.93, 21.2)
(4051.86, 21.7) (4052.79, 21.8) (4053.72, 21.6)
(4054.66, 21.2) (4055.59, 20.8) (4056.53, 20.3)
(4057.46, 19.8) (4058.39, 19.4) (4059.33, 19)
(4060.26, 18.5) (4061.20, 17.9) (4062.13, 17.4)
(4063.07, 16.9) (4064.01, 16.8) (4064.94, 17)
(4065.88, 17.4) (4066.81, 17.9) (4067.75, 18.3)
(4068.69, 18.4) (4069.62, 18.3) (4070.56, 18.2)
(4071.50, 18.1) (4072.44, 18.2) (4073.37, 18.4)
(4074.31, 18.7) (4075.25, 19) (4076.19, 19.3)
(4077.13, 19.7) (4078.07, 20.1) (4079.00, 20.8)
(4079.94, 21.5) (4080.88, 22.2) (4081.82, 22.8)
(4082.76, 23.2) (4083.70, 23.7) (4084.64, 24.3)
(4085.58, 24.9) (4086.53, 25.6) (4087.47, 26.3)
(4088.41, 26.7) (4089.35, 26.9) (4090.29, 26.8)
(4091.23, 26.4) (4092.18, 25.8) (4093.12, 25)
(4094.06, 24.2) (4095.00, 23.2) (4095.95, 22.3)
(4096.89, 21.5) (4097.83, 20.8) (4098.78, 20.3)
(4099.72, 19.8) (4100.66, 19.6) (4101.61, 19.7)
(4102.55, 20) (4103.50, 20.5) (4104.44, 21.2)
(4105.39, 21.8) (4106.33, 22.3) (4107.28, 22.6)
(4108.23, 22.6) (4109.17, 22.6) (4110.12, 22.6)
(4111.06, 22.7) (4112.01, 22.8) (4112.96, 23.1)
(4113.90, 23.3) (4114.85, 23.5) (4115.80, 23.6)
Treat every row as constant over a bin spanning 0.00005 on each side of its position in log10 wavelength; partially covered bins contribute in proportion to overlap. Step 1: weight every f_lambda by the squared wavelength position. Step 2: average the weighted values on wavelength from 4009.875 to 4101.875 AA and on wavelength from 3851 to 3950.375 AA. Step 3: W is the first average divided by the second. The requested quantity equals 2.4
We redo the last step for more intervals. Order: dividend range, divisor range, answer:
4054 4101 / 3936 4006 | 1.72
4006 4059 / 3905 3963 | 2.18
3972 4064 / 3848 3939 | 2.14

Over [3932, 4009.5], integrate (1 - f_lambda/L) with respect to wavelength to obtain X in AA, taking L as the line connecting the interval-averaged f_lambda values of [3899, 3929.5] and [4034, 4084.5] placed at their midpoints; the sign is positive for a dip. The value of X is 9.8 AA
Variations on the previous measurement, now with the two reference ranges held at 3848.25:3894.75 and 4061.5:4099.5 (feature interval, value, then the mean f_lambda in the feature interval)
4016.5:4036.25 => -2.49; 20.5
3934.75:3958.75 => 6.46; 10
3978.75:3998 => -2.45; 18.1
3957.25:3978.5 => 9.34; 8.33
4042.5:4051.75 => 0.54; 18.3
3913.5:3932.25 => 4.74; 9.07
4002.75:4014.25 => -2.03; 20.2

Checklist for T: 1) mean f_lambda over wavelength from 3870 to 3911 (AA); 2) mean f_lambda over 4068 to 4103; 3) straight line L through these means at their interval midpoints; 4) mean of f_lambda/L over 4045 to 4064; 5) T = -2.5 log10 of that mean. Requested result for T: 0.05 mag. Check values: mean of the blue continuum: 10.5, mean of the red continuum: 21.9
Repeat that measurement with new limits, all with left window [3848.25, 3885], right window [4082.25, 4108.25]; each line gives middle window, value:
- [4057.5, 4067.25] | 0.177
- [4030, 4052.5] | 0.035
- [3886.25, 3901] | -0.048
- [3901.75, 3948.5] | 0.311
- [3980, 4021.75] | -0.135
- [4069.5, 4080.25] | 0.143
